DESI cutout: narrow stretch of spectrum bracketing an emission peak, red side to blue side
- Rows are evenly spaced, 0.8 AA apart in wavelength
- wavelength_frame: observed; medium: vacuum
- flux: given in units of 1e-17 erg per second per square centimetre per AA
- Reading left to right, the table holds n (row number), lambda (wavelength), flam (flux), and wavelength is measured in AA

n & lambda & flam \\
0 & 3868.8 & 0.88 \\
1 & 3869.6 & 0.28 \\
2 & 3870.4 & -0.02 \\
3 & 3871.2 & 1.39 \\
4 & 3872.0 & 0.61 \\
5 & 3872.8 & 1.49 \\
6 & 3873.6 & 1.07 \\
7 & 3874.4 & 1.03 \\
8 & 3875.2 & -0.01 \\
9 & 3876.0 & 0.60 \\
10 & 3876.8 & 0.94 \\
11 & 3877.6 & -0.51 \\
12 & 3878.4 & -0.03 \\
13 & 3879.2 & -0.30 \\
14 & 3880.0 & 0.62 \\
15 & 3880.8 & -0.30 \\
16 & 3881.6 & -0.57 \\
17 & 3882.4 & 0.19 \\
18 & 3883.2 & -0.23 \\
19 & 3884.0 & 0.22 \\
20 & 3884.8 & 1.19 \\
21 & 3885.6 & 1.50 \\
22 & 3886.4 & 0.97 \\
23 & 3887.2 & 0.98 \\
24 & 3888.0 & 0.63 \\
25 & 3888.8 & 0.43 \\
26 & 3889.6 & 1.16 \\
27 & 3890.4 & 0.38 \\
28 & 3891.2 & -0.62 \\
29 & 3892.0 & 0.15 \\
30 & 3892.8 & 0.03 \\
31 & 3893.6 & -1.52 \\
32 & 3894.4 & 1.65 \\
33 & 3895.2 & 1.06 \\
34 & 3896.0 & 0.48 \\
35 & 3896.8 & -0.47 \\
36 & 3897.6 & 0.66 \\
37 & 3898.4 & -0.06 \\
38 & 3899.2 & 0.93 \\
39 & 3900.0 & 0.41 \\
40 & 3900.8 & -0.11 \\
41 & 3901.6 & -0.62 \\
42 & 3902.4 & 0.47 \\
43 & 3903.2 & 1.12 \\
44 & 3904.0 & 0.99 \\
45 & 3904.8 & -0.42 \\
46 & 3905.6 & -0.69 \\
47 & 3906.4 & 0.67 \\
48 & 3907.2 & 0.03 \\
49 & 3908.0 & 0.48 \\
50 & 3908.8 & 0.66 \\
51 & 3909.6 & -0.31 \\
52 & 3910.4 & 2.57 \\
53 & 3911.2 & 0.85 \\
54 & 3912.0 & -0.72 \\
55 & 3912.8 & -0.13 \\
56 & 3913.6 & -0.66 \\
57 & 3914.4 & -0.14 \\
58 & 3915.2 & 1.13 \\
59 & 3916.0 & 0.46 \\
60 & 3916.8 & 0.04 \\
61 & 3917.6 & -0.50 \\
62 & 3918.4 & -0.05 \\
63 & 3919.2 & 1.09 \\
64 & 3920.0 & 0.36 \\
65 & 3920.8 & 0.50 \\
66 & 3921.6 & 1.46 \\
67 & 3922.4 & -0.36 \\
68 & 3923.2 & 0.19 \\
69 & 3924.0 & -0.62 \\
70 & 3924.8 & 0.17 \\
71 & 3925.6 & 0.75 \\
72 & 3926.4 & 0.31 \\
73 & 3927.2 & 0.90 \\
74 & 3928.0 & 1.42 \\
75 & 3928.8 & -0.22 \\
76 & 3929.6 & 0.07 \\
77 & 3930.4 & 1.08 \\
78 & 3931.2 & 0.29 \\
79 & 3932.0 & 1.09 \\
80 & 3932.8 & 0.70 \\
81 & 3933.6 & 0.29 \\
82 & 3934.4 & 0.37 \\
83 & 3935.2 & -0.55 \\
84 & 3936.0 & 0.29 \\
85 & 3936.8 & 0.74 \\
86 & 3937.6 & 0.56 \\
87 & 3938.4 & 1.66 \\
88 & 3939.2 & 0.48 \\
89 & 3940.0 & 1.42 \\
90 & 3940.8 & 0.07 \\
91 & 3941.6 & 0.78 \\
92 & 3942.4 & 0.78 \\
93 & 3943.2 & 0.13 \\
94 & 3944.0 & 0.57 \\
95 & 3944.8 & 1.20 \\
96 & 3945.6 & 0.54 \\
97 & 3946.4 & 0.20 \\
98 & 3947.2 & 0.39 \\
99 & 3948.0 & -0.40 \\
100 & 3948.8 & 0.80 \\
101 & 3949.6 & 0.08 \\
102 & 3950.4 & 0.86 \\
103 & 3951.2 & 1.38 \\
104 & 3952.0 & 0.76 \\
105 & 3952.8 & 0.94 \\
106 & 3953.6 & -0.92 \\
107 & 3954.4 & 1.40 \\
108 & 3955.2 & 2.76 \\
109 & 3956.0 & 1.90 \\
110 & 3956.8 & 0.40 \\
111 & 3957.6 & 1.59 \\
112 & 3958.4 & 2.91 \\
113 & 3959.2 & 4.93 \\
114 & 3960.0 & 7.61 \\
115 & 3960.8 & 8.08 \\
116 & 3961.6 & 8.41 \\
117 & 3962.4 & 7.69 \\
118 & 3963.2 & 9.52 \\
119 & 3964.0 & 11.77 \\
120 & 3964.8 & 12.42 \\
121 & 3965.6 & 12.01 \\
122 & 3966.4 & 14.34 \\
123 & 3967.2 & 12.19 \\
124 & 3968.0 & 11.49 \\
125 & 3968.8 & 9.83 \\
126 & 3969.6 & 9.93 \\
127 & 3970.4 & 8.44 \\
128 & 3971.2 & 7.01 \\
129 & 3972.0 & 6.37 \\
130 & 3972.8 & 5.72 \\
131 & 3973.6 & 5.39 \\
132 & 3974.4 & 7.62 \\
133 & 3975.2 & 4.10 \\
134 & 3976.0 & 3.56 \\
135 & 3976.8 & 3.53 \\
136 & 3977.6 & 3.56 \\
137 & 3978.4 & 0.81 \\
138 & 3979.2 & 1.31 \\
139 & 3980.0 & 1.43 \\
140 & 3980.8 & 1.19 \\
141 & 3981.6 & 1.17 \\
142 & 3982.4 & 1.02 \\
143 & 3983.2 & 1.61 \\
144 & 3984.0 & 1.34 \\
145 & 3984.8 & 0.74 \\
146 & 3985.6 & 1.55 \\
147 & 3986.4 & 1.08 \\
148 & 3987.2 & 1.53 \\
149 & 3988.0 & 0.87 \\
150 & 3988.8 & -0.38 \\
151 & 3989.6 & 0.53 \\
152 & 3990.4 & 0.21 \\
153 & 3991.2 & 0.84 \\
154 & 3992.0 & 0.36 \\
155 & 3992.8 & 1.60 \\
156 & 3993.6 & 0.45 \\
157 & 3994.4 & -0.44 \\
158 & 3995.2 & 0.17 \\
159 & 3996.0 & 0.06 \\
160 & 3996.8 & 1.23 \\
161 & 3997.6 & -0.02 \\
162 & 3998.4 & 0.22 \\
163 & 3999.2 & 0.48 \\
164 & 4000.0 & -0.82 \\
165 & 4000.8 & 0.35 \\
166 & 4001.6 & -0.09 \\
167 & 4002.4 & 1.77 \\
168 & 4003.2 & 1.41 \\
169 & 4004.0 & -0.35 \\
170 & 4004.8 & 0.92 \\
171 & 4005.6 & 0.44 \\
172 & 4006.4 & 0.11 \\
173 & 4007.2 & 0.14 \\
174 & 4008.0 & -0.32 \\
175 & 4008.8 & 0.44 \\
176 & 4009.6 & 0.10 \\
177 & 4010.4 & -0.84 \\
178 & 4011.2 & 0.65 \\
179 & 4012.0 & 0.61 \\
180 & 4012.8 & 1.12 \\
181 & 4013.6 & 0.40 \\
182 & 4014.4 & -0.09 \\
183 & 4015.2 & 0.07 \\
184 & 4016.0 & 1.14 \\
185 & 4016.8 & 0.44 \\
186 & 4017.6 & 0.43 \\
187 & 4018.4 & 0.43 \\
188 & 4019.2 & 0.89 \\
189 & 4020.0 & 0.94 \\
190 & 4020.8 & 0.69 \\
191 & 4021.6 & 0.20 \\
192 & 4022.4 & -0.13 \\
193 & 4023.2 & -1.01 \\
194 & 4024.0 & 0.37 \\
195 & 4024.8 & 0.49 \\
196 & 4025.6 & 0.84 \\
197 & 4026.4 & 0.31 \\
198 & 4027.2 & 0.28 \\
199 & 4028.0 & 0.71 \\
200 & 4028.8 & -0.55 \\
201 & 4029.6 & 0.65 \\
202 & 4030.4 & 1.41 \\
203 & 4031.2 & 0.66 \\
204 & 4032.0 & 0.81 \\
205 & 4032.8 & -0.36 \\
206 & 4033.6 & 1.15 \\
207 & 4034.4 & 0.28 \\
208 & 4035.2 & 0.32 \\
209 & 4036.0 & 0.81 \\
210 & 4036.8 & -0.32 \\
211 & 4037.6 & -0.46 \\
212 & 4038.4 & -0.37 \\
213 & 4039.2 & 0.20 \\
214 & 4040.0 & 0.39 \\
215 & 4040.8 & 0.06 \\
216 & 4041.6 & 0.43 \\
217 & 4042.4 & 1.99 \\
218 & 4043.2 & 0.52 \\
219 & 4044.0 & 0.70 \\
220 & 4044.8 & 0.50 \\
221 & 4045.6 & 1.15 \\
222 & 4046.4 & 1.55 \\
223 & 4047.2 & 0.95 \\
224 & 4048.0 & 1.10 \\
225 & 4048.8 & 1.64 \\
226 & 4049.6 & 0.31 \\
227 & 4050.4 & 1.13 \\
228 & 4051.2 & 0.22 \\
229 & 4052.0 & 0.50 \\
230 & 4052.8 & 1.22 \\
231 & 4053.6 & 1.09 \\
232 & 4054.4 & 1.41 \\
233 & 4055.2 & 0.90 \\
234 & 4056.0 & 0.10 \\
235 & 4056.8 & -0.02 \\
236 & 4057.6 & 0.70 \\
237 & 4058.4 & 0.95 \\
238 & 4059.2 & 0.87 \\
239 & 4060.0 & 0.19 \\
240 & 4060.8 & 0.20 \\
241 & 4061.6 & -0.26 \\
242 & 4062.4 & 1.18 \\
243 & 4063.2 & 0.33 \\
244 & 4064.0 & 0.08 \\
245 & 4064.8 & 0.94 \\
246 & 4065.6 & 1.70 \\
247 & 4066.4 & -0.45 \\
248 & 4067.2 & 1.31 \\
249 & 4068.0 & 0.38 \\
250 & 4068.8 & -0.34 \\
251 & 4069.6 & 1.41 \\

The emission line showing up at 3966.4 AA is Lyman alpha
